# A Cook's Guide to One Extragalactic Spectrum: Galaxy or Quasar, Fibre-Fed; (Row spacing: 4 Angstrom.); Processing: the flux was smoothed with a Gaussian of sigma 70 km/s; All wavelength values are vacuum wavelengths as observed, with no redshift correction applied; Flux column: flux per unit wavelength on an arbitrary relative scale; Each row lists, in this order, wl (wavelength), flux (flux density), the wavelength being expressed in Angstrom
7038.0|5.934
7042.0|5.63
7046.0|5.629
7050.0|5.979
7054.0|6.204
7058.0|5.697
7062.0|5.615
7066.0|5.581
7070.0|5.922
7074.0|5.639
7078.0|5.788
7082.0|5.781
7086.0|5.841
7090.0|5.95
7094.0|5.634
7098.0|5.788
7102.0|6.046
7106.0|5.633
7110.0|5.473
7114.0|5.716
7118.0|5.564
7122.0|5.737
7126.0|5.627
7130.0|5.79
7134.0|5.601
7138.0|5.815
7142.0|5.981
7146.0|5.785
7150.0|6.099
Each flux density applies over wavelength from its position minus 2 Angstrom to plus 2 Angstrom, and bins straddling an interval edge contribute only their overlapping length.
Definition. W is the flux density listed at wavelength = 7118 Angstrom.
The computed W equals 5.564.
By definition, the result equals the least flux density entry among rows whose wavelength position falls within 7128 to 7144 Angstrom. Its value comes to 5.601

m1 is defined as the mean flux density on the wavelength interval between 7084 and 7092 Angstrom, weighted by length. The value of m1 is 5.9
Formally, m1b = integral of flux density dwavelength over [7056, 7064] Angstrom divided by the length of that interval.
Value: 5.66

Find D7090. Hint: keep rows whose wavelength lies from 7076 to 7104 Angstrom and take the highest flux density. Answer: 6.046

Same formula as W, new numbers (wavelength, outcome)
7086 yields 5.841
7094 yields 5.634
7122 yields 5.737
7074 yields 5.639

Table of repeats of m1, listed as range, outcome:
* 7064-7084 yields 5.74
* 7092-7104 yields 5.82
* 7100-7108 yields 5.84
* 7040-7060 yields 5.83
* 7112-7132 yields 5.69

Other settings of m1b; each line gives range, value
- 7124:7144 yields 5.76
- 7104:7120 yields 5.6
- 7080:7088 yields 5.81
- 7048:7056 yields 6.09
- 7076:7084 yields 5.78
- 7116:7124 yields 5.65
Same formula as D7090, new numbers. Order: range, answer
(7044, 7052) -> 5.979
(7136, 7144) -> 5.981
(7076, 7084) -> 5.788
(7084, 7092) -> 5.95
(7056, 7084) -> 5.922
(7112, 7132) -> 5.79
